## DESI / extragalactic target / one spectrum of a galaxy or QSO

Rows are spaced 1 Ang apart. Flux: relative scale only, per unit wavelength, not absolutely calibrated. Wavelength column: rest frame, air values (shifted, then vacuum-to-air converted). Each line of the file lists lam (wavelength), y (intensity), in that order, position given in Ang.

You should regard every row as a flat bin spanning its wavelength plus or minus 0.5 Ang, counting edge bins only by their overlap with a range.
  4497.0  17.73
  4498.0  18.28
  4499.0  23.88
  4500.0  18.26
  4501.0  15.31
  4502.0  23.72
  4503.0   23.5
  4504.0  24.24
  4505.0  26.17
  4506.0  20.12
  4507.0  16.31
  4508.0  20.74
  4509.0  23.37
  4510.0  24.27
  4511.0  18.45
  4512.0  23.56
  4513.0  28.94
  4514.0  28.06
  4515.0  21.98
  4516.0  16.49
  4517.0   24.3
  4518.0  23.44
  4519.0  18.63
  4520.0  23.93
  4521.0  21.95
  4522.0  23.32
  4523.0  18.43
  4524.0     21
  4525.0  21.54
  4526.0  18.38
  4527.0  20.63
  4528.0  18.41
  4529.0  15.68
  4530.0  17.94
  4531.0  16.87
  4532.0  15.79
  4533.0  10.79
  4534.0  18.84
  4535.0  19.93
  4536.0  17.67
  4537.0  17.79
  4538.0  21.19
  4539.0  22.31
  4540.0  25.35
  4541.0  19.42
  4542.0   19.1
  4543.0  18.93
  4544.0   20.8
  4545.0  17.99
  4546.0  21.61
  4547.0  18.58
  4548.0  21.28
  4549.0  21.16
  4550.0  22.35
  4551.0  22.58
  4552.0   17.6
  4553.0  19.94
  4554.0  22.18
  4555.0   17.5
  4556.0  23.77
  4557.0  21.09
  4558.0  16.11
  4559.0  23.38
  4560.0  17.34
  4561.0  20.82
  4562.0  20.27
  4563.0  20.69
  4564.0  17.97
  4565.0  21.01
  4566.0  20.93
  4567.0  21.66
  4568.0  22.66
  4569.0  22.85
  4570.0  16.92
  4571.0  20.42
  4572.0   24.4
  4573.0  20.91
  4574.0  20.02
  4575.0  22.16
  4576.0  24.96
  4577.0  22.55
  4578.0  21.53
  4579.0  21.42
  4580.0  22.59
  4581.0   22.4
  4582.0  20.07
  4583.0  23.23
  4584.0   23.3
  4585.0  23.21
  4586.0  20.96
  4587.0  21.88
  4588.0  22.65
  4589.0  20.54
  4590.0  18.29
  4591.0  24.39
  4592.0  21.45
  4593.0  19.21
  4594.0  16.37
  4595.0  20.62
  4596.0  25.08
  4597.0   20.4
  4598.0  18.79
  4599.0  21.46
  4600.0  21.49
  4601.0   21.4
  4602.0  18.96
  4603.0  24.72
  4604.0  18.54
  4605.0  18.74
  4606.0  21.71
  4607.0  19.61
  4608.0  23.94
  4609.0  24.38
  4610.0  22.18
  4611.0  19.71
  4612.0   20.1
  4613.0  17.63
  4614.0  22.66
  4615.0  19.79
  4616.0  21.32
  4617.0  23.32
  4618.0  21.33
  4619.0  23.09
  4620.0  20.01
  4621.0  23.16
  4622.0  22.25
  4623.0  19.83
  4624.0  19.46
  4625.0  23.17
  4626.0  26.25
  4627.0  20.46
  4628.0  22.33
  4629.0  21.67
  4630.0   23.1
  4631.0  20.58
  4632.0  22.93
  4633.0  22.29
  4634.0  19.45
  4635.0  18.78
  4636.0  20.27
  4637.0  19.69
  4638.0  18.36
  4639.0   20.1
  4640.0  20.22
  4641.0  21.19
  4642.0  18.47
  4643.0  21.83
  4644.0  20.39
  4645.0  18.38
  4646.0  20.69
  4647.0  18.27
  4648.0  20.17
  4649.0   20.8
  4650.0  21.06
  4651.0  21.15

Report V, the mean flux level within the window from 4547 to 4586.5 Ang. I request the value 21.2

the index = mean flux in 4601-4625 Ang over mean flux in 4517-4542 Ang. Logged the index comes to 1.08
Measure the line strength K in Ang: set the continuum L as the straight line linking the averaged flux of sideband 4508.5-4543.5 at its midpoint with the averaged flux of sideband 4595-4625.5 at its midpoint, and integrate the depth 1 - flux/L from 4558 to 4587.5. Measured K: -0.6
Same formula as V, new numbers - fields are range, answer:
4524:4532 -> 18.5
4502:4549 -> 20.6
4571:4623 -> 21.4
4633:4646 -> 19.9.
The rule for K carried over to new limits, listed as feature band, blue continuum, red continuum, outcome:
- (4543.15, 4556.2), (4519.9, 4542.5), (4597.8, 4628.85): -0.44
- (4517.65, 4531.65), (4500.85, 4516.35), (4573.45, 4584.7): 1.53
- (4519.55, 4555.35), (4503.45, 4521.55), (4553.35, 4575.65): 3.21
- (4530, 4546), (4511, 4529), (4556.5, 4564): 1.47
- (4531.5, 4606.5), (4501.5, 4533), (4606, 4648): 1.54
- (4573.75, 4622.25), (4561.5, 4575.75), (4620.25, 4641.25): -0.77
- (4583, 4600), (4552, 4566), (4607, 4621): -0.26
